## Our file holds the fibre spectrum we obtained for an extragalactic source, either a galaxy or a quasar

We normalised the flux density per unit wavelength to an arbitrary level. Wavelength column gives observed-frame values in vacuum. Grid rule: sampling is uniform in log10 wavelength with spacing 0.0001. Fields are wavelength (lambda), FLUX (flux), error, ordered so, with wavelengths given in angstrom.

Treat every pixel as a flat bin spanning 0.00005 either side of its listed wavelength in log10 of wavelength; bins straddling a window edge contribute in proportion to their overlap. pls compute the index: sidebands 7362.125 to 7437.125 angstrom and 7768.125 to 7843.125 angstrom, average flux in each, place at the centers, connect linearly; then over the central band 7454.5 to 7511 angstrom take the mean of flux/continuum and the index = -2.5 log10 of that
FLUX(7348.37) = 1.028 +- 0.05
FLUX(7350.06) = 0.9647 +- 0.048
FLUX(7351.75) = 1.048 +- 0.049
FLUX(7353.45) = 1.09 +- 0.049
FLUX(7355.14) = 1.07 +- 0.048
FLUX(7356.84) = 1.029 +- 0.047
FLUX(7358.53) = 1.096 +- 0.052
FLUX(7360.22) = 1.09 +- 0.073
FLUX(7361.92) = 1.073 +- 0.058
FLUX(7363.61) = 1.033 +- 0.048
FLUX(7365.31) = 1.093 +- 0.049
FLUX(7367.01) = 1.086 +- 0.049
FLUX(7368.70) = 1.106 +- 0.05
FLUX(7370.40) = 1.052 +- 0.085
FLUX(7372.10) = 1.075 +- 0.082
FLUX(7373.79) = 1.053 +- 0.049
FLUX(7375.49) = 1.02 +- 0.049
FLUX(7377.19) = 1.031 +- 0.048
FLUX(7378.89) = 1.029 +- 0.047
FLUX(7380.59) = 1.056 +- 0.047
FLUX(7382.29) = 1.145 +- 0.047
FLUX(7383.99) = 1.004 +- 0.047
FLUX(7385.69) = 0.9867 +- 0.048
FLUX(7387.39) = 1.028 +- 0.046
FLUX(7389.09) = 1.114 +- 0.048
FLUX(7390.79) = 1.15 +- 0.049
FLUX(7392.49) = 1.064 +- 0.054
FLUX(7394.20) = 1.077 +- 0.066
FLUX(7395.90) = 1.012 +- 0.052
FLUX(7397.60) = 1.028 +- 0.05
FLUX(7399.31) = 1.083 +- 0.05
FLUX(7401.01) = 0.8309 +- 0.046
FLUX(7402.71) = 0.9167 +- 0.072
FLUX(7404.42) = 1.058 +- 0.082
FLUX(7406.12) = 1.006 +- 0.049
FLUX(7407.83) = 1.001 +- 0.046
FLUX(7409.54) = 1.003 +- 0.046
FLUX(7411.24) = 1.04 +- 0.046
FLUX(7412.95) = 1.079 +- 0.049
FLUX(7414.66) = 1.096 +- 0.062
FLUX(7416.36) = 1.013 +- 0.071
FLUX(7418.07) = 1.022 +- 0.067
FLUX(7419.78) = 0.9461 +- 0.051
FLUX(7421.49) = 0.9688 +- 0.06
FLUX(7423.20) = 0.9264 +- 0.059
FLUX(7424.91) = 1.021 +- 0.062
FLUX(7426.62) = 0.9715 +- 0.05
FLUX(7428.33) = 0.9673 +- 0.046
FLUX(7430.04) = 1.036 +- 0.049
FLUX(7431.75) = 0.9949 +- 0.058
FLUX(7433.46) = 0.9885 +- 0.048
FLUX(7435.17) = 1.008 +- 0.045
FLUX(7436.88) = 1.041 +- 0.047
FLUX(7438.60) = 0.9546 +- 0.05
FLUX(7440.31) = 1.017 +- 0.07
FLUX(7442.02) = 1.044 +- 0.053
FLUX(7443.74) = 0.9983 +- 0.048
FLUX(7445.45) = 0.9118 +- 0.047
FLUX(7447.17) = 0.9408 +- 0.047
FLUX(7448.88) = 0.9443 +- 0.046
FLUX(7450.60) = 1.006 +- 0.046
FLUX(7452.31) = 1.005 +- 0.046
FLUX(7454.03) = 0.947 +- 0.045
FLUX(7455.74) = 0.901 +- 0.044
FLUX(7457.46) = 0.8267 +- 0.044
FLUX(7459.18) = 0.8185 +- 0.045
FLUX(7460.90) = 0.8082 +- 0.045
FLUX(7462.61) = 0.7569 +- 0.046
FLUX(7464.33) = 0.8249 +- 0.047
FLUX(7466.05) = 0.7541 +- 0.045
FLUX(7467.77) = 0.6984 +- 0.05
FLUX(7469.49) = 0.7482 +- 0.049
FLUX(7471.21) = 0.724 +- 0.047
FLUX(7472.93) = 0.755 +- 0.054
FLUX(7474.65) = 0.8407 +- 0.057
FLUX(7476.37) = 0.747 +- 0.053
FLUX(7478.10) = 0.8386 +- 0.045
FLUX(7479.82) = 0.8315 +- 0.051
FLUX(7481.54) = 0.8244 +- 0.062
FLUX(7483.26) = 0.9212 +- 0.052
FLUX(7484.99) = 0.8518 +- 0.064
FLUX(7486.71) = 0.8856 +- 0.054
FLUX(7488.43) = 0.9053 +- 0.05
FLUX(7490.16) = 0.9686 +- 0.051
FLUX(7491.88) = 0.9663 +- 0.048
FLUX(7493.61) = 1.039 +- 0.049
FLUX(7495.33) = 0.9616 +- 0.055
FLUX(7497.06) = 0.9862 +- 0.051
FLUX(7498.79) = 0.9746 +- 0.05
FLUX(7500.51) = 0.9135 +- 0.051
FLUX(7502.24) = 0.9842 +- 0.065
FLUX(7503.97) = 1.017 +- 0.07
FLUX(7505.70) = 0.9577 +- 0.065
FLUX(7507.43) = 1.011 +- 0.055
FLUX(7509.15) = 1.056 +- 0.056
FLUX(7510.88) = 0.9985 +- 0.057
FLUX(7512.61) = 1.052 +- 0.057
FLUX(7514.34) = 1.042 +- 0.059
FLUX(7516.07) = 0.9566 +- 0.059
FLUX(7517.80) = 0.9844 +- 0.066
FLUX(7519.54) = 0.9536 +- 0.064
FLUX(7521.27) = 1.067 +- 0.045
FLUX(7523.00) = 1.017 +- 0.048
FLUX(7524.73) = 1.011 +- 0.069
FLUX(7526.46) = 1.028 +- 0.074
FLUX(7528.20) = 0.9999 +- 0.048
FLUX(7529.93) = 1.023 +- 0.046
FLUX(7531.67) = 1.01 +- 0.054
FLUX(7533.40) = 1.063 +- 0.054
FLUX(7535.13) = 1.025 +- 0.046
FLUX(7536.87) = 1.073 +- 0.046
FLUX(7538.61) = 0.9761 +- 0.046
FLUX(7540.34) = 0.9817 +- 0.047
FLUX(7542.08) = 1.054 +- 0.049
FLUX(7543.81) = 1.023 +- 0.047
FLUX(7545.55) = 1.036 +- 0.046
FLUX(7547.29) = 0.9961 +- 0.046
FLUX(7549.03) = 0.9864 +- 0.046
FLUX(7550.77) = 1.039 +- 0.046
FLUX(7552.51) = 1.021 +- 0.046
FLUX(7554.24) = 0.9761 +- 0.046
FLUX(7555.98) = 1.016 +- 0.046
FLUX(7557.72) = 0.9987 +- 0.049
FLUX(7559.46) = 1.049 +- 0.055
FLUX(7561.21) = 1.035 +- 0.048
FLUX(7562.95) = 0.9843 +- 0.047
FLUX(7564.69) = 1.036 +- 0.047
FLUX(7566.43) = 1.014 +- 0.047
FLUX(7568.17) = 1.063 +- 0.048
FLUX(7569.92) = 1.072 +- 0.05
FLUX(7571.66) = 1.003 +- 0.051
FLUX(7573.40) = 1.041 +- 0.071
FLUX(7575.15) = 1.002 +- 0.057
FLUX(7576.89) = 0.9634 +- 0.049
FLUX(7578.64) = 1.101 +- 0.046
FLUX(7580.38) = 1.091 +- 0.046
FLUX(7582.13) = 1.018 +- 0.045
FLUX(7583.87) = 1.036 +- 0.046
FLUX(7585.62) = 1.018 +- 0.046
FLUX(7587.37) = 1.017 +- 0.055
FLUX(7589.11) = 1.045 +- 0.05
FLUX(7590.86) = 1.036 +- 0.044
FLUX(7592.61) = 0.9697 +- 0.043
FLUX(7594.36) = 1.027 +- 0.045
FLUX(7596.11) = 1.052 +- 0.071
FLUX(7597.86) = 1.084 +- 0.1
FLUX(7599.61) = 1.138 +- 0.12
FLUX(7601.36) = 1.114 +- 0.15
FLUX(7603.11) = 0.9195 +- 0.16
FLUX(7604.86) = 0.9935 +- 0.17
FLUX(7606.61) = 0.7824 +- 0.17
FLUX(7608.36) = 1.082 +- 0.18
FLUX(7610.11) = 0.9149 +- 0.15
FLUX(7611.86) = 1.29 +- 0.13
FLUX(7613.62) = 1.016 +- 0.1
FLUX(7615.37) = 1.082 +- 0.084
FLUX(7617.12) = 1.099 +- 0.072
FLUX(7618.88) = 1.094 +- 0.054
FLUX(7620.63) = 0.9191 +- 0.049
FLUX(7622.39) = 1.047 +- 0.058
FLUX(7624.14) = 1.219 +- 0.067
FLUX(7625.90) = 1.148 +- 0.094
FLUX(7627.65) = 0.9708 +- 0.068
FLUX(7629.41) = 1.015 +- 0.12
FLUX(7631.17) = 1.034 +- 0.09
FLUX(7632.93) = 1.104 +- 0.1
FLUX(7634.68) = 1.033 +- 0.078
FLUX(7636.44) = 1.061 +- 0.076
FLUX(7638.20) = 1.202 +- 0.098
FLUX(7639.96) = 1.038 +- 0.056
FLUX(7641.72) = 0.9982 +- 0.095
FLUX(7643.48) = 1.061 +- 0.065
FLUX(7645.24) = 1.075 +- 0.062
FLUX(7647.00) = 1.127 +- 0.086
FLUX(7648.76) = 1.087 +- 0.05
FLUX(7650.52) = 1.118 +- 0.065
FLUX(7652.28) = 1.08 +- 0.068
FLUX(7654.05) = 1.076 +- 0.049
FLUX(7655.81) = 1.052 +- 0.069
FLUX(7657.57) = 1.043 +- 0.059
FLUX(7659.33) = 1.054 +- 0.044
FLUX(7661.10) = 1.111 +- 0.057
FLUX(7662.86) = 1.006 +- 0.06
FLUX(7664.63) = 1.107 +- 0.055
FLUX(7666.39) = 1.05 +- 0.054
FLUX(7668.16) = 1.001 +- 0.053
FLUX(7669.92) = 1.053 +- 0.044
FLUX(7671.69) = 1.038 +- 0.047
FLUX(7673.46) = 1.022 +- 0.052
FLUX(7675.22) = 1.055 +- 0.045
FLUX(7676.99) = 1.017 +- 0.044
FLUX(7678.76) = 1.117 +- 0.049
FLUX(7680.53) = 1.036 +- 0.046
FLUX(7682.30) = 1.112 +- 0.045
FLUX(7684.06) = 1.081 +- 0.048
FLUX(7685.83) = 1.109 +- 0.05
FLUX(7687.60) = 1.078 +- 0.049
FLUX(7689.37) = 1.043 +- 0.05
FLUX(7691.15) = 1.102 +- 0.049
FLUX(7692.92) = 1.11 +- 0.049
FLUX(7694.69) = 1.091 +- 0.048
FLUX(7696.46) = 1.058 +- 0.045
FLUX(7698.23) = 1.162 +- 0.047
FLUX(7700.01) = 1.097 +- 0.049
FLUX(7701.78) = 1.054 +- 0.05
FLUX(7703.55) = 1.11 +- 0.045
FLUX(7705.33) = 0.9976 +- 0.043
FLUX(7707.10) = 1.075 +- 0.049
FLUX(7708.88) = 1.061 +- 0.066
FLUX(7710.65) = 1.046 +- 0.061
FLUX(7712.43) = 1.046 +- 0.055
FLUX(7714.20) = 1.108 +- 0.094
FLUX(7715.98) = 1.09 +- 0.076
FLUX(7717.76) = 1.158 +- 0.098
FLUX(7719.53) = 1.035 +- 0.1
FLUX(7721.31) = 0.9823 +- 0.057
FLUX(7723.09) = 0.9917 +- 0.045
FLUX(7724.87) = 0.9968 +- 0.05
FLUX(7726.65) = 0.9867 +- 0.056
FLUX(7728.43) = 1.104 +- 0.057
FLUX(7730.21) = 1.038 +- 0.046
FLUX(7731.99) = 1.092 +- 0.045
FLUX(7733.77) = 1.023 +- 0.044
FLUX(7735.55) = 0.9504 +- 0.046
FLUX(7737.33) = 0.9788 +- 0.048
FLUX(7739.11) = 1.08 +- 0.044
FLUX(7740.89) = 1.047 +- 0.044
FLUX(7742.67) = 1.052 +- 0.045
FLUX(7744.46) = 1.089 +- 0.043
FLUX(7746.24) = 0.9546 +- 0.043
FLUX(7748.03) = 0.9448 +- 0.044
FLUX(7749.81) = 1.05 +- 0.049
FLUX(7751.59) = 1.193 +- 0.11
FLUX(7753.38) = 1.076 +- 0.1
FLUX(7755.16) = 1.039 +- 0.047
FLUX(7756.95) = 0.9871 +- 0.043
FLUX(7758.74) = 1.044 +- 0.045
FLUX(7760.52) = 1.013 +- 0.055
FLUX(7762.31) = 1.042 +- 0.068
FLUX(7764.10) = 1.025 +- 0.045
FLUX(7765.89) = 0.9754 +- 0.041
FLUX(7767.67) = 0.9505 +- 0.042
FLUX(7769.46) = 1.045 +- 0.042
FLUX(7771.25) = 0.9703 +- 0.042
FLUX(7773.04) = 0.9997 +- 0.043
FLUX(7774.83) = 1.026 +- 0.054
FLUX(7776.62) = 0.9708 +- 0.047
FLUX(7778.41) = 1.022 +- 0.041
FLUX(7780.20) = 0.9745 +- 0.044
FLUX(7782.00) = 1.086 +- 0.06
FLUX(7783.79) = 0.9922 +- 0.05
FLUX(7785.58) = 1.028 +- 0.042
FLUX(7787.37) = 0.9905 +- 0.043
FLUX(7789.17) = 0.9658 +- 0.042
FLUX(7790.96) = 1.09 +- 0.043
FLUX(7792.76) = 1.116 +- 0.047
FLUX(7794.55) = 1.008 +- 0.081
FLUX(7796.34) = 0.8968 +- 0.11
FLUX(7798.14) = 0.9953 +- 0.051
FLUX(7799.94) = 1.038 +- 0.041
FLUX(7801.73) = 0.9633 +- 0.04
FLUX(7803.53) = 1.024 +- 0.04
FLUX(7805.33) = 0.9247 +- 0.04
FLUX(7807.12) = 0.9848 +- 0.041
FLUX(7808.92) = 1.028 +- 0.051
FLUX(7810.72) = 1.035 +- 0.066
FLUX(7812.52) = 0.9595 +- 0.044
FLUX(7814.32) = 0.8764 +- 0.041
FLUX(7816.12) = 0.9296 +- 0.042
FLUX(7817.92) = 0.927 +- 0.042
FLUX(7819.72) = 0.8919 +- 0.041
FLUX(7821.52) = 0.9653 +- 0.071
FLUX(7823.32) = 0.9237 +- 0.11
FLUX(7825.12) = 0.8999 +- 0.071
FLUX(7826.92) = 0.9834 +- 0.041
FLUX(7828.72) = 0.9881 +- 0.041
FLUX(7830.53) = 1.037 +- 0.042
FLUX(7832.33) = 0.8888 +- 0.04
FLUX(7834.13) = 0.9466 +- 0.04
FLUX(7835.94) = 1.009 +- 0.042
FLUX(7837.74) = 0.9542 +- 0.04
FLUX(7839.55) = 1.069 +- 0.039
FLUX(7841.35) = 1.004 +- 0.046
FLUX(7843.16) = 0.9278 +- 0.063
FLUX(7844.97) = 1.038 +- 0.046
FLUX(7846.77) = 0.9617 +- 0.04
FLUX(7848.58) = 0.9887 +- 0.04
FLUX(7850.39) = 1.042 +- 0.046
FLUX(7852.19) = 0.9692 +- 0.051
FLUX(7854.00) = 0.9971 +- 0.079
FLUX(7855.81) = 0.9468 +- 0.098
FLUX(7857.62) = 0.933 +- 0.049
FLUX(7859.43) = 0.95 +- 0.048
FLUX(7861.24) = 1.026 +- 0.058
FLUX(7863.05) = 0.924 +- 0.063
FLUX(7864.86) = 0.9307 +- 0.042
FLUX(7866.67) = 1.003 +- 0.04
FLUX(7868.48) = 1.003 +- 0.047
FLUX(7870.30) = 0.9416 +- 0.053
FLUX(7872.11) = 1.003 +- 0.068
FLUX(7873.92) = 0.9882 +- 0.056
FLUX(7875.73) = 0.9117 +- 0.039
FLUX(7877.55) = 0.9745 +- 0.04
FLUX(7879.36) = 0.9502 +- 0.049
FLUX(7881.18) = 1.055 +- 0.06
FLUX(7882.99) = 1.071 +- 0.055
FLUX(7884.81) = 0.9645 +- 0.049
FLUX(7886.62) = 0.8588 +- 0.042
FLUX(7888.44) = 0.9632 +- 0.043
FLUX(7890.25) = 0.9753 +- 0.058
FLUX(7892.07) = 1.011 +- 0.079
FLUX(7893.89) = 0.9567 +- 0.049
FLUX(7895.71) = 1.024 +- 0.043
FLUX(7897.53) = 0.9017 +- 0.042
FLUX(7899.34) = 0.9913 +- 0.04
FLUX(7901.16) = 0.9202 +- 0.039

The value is 0.16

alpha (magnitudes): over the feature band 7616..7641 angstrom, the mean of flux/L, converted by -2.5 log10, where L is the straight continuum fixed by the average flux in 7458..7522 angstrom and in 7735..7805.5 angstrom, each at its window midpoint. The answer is -0.12 mag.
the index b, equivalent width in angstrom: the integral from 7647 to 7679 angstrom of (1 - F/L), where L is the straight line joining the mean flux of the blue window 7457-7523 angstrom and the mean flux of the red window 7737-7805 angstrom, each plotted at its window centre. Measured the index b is -2.8 angstrom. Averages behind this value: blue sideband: 0.904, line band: 1.06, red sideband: 1.02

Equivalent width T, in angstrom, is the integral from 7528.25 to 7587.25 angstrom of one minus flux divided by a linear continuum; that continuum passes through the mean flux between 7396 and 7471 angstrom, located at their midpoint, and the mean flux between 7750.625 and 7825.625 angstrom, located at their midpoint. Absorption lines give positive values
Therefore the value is -3.49 angstrom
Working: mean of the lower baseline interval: 0.951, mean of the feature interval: 1.02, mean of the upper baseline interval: 0.998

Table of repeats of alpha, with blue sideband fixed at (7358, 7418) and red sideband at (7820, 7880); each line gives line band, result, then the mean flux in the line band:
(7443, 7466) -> 0.16 mag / 0.894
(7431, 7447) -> 0.05 mag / 0.993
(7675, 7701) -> -0.09 mag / 1.08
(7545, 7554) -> 0.01 mag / 1.01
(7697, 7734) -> -0.07 mag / 1.06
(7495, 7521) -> 0.04 mag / 0.992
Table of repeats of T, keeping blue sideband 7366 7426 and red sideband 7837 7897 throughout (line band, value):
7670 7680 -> -0.5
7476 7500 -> 2.6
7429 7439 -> 0.2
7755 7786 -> -0.6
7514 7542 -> 0.1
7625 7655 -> -2.0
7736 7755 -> -1.0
